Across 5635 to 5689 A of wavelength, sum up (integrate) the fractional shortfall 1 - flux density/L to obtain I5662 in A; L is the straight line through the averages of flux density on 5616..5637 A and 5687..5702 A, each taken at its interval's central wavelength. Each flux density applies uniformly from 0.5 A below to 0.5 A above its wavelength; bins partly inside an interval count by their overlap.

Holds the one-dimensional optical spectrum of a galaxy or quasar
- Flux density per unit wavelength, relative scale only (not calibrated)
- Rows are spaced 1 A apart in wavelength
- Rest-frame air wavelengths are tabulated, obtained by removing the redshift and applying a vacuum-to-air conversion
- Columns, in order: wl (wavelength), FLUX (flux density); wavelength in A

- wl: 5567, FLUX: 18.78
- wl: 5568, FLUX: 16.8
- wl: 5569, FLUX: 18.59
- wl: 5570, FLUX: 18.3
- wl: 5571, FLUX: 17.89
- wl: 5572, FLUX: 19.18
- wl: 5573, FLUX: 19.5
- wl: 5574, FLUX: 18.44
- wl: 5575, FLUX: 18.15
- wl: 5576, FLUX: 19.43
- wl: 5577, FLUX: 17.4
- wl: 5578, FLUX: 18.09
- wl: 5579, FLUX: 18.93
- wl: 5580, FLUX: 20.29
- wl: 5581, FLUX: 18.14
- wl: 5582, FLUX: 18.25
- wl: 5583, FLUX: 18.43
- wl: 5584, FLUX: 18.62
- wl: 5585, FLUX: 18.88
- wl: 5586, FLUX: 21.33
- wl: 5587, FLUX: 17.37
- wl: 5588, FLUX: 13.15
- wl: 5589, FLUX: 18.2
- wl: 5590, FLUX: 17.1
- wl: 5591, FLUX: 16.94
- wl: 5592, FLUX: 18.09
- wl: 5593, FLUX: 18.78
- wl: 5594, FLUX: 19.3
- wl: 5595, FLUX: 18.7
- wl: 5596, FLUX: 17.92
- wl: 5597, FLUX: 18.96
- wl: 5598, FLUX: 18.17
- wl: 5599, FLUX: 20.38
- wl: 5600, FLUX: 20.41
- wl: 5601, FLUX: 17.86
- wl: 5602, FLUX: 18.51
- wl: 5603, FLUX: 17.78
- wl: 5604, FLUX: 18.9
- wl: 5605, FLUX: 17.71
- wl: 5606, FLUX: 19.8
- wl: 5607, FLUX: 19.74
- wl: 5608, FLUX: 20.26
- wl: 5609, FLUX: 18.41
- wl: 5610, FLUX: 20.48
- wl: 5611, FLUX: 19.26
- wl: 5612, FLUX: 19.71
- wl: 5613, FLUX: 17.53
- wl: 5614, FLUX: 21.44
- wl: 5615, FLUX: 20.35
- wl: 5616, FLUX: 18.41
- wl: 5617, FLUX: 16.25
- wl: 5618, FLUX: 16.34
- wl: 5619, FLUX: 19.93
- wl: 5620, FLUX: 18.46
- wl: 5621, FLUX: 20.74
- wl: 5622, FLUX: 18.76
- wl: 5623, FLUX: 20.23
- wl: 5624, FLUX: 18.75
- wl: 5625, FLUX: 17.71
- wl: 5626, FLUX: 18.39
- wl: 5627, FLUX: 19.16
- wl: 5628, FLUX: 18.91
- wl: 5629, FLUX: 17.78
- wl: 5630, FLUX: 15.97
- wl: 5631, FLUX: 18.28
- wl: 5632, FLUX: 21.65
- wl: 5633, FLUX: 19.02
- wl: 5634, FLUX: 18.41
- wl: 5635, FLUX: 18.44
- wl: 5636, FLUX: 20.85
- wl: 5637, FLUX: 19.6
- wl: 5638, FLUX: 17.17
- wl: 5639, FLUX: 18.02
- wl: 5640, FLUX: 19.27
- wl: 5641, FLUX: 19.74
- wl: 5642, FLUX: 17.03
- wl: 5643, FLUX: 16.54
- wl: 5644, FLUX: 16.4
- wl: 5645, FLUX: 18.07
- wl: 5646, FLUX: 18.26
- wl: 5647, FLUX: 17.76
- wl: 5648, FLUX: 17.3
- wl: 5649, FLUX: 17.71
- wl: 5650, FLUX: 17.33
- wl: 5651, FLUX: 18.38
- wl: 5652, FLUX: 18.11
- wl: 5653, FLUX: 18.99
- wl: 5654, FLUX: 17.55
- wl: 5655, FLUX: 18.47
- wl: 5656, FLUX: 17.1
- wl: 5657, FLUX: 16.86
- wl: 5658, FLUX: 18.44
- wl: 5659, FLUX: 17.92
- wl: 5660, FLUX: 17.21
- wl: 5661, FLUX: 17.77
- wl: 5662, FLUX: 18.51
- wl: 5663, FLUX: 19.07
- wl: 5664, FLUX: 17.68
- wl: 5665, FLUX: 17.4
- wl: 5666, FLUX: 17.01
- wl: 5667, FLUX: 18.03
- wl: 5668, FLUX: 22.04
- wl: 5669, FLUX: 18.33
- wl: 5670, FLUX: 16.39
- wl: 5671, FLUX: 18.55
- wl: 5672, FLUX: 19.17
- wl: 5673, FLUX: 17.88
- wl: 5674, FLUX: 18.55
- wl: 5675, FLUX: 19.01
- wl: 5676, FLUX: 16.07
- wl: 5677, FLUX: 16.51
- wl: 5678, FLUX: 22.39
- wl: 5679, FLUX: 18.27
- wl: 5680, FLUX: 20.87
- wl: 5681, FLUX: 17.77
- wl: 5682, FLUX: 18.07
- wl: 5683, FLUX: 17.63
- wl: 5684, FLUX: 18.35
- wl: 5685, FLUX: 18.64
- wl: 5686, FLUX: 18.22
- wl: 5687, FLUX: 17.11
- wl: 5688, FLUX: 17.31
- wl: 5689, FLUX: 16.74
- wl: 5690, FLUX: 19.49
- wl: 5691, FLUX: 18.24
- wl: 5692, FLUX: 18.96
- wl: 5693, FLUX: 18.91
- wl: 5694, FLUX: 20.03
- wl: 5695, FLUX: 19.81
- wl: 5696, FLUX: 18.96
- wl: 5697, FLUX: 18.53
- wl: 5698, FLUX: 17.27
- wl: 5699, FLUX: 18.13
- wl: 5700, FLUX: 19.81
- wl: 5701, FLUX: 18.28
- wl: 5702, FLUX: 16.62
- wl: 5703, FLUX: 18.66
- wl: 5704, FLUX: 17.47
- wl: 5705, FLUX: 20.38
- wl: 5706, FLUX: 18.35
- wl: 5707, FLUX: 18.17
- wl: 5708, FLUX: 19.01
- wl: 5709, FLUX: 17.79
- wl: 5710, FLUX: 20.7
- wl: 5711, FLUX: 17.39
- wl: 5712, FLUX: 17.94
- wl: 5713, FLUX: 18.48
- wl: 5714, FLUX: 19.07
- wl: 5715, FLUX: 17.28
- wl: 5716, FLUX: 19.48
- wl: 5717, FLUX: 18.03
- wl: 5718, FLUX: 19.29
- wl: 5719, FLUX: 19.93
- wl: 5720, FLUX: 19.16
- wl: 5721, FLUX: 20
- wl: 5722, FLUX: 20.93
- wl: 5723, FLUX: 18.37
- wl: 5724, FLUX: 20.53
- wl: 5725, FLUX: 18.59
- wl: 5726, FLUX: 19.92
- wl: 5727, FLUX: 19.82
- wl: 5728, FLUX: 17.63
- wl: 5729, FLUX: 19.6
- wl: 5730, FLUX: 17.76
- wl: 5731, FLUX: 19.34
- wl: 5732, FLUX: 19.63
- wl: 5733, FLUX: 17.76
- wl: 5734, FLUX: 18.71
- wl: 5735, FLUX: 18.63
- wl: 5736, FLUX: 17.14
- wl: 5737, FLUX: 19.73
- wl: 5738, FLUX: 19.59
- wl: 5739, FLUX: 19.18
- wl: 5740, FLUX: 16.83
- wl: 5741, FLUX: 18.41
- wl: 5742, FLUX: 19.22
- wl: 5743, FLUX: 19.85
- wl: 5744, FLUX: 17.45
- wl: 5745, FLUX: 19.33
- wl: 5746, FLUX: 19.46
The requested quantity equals 1.3 A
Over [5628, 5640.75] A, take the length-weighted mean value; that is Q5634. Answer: 18.7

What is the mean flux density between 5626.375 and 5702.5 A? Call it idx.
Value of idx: 18.3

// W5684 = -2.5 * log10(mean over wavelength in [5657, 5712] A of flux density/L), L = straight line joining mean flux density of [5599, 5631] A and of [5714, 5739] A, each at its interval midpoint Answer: 0.03 mag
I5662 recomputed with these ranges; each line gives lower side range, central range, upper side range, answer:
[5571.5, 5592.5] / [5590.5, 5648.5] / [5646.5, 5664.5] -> -1.9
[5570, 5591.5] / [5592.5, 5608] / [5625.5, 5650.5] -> -0.5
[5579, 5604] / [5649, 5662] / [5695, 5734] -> 0.5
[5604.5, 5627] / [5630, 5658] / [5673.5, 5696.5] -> 0.9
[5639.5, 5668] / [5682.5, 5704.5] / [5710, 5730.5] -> 0.3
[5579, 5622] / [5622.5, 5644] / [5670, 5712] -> 0.1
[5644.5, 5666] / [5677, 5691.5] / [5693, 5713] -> -0.1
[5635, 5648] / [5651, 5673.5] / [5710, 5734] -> 0.3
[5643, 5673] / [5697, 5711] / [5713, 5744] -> 0.1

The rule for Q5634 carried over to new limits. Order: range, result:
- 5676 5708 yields 18.5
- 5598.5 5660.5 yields 18.6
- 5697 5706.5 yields 18.3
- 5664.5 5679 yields 18.4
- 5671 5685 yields 18.5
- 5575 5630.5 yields 18.6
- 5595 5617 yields 19.1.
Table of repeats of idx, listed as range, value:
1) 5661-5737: 18.6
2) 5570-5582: 18.6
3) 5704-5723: 18.9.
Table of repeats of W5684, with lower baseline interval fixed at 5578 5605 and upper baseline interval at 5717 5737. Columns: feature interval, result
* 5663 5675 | 0.03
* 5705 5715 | 0.02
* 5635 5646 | 0.02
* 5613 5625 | -0.02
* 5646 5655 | 0.05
